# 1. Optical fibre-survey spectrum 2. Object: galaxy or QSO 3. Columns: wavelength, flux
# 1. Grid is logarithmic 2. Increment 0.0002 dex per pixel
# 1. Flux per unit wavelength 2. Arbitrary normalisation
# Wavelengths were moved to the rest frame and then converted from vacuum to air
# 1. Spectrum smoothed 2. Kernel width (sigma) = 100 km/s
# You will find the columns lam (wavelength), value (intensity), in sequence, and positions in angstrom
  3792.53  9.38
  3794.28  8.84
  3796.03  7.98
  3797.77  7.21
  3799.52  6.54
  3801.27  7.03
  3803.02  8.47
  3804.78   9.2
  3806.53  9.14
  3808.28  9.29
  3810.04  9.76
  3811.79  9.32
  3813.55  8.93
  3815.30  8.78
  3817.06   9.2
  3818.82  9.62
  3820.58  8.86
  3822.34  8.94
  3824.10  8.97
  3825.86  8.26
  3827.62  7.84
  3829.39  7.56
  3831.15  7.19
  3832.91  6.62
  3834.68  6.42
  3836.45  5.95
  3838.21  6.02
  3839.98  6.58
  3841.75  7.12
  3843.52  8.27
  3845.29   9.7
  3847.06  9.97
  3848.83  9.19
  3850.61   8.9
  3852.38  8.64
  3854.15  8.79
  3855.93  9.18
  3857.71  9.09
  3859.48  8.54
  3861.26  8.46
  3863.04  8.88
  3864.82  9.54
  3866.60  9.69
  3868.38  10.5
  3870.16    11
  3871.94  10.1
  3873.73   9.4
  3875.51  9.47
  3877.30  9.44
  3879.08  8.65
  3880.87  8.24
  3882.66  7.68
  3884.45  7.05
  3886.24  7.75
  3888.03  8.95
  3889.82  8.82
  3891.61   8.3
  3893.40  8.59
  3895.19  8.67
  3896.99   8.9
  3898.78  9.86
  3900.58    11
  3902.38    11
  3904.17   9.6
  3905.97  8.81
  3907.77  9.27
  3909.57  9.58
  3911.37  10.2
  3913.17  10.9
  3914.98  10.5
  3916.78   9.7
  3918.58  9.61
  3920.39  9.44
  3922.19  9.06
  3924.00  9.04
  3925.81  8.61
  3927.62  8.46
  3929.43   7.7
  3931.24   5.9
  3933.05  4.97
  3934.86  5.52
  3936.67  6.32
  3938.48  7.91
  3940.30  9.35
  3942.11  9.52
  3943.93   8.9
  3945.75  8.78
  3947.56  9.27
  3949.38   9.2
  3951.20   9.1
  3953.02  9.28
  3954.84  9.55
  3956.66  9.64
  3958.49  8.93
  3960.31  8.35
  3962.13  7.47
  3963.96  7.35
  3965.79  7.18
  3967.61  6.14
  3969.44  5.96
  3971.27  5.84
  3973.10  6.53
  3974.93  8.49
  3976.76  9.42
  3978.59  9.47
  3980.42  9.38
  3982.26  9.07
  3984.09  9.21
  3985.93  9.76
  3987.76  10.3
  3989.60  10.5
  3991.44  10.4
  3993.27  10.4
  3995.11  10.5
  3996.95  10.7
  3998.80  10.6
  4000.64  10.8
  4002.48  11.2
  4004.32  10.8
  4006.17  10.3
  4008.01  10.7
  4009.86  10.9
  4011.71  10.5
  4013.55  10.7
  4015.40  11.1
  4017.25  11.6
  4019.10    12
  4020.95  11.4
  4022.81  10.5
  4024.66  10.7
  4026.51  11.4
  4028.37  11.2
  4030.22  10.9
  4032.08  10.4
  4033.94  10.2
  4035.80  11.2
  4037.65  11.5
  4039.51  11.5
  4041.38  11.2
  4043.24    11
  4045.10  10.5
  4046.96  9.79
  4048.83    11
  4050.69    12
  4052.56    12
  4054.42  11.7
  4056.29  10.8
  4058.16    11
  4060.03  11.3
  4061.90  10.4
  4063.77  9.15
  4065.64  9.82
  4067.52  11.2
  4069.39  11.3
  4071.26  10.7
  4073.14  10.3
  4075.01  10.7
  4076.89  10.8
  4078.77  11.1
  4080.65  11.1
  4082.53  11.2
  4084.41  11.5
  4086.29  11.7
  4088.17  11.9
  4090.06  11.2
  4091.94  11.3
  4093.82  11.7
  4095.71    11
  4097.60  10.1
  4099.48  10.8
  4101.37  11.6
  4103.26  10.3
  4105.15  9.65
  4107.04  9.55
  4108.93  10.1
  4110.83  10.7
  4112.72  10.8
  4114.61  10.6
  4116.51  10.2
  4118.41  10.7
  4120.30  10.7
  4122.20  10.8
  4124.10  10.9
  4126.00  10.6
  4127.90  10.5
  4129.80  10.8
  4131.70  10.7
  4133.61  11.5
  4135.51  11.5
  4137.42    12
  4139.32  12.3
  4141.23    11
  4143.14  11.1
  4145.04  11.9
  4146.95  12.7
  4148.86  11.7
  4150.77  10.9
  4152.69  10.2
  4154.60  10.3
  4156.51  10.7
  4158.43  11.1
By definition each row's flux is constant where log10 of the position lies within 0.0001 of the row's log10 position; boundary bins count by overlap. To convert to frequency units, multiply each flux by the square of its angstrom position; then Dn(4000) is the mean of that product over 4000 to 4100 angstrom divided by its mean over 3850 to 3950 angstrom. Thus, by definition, 1.3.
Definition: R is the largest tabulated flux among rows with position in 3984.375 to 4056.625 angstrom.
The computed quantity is 12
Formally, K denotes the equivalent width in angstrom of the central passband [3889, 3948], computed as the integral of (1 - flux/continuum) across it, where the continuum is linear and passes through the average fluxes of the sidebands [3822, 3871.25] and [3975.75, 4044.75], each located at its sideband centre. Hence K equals 3.3 angstrom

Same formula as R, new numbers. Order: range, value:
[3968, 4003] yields 11.2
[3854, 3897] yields 11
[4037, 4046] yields 11.5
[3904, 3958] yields 10.9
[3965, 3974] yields 7.18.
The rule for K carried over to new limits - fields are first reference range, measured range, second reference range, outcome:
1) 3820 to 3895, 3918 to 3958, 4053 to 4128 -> 3.8 angstrom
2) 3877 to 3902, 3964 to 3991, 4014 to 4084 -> 4.3 angstrom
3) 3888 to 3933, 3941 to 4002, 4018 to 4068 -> 6.1 angstrom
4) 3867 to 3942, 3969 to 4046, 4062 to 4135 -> -3.0 angstrom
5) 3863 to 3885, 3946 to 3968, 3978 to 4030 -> 3.4 angstrom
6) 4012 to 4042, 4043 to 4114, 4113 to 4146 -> 1.3 angstrom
